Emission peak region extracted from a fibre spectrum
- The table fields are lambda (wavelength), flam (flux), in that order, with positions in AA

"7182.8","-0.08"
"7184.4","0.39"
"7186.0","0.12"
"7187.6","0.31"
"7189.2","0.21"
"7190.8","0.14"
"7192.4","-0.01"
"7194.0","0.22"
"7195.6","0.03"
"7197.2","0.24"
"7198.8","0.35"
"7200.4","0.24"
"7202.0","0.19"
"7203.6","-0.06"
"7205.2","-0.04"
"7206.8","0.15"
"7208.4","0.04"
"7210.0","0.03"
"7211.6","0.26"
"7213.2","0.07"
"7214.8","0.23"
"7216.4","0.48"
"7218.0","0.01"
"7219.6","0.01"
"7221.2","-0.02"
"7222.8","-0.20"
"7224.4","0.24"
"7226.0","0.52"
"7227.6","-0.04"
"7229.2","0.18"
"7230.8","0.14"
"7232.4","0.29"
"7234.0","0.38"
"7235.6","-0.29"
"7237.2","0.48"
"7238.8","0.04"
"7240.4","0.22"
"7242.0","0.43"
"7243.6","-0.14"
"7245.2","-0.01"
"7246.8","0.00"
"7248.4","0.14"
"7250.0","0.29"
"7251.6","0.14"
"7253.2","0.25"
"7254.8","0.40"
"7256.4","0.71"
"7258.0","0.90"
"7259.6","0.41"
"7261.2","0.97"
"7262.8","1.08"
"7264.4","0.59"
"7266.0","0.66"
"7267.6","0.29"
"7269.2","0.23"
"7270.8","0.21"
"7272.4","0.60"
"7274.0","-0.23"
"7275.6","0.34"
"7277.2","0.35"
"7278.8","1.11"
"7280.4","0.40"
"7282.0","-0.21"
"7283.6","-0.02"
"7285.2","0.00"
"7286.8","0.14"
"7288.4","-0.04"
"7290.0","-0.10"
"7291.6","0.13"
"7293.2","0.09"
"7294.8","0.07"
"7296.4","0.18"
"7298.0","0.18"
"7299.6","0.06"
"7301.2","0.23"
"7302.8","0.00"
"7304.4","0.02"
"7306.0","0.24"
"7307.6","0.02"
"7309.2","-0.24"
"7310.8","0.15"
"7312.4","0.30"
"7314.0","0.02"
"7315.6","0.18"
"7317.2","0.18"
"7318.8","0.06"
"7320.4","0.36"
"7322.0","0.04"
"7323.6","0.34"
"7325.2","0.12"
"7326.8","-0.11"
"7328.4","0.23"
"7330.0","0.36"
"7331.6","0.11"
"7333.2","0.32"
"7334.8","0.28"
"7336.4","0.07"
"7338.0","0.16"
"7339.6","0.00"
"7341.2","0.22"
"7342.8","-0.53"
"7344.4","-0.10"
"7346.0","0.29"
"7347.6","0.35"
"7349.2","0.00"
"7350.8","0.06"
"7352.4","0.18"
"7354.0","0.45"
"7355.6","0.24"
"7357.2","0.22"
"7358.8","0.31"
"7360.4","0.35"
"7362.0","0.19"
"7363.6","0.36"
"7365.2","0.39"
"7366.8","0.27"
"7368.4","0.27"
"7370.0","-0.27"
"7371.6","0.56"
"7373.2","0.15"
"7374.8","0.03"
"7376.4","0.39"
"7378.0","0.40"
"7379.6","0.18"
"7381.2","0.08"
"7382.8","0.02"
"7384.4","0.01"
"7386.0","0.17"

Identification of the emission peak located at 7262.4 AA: [O II]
